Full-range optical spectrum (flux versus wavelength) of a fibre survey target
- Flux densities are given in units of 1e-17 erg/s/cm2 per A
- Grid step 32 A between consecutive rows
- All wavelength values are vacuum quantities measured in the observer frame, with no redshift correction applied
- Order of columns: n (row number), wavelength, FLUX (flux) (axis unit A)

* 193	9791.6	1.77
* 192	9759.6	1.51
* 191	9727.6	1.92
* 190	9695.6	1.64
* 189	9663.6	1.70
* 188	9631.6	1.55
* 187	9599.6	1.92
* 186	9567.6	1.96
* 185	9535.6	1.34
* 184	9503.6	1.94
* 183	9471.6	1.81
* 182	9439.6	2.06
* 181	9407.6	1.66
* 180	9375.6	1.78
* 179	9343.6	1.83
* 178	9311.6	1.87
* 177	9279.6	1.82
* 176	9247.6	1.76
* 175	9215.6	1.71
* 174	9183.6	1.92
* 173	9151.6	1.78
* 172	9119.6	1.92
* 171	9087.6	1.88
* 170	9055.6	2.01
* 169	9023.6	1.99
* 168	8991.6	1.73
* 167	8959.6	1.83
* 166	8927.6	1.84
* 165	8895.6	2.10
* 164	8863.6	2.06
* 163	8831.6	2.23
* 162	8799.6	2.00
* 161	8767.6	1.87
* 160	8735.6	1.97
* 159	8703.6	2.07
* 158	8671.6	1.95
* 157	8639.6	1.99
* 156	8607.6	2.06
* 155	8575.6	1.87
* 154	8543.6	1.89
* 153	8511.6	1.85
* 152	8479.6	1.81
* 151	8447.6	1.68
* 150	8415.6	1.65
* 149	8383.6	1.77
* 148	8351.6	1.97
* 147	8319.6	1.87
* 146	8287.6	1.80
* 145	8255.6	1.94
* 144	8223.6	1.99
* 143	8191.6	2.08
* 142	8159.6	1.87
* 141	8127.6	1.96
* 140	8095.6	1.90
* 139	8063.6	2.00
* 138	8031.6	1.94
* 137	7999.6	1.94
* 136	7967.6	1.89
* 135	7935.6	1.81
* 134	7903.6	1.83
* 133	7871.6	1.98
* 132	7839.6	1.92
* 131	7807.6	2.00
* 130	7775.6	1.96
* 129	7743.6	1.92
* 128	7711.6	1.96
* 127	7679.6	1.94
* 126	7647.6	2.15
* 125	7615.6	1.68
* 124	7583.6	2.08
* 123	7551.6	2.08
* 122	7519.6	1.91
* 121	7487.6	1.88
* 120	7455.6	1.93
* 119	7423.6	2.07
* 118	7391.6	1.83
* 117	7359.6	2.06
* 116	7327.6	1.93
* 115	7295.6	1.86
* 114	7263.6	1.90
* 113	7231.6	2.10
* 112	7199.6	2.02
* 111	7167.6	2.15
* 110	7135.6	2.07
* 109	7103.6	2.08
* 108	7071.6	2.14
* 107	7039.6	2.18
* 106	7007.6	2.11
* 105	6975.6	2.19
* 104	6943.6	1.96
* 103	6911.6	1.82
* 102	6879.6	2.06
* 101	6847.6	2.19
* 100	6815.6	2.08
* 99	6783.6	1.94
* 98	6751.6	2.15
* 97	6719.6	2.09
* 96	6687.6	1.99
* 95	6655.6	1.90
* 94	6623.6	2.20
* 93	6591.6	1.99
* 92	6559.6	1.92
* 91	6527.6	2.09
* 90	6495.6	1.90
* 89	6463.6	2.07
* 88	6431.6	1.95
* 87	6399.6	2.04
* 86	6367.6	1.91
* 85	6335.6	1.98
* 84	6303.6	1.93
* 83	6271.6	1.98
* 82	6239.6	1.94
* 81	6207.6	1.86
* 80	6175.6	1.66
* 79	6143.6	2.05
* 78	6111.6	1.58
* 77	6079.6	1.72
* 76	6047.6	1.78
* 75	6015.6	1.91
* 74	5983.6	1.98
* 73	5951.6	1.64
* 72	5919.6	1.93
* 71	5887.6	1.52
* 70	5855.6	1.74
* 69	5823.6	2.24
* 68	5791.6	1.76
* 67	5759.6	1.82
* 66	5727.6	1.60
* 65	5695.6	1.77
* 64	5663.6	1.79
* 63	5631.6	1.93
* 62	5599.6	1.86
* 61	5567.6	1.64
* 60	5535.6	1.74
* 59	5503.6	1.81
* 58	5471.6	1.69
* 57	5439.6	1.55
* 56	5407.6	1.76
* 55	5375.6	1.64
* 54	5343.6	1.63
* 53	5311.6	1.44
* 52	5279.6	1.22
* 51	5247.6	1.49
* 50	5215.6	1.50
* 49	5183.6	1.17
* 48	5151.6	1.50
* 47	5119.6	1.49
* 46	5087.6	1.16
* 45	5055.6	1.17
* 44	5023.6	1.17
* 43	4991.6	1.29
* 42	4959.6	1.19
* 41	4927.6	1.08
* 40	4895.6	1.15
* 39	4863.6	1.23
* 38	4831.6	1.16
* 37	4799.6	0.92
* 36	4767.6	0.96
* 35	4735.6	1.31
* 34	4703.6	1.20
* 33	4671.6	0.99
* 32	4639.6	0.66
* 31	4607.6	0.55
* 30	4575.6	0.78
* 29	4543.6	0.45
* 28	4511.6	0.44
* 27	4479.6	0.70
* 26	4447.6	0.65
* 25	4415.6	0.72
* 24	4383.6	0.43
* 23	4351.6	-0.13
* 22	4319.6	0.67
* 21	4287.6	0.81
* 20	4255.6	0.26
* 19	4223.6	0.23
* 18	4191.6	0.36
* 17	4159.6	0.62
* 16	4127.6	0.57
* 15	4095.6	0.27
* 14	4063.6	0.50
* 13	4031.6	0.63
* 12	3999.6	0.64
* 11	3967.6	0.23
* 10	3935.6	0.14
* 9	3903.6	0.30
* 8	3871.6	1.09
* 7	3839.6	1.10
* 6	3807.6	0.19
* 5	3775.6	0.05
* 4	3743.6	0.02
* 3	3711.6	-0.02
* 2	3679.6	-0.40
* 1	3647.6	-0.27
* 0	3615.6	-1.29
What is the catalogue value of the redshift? 0.174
